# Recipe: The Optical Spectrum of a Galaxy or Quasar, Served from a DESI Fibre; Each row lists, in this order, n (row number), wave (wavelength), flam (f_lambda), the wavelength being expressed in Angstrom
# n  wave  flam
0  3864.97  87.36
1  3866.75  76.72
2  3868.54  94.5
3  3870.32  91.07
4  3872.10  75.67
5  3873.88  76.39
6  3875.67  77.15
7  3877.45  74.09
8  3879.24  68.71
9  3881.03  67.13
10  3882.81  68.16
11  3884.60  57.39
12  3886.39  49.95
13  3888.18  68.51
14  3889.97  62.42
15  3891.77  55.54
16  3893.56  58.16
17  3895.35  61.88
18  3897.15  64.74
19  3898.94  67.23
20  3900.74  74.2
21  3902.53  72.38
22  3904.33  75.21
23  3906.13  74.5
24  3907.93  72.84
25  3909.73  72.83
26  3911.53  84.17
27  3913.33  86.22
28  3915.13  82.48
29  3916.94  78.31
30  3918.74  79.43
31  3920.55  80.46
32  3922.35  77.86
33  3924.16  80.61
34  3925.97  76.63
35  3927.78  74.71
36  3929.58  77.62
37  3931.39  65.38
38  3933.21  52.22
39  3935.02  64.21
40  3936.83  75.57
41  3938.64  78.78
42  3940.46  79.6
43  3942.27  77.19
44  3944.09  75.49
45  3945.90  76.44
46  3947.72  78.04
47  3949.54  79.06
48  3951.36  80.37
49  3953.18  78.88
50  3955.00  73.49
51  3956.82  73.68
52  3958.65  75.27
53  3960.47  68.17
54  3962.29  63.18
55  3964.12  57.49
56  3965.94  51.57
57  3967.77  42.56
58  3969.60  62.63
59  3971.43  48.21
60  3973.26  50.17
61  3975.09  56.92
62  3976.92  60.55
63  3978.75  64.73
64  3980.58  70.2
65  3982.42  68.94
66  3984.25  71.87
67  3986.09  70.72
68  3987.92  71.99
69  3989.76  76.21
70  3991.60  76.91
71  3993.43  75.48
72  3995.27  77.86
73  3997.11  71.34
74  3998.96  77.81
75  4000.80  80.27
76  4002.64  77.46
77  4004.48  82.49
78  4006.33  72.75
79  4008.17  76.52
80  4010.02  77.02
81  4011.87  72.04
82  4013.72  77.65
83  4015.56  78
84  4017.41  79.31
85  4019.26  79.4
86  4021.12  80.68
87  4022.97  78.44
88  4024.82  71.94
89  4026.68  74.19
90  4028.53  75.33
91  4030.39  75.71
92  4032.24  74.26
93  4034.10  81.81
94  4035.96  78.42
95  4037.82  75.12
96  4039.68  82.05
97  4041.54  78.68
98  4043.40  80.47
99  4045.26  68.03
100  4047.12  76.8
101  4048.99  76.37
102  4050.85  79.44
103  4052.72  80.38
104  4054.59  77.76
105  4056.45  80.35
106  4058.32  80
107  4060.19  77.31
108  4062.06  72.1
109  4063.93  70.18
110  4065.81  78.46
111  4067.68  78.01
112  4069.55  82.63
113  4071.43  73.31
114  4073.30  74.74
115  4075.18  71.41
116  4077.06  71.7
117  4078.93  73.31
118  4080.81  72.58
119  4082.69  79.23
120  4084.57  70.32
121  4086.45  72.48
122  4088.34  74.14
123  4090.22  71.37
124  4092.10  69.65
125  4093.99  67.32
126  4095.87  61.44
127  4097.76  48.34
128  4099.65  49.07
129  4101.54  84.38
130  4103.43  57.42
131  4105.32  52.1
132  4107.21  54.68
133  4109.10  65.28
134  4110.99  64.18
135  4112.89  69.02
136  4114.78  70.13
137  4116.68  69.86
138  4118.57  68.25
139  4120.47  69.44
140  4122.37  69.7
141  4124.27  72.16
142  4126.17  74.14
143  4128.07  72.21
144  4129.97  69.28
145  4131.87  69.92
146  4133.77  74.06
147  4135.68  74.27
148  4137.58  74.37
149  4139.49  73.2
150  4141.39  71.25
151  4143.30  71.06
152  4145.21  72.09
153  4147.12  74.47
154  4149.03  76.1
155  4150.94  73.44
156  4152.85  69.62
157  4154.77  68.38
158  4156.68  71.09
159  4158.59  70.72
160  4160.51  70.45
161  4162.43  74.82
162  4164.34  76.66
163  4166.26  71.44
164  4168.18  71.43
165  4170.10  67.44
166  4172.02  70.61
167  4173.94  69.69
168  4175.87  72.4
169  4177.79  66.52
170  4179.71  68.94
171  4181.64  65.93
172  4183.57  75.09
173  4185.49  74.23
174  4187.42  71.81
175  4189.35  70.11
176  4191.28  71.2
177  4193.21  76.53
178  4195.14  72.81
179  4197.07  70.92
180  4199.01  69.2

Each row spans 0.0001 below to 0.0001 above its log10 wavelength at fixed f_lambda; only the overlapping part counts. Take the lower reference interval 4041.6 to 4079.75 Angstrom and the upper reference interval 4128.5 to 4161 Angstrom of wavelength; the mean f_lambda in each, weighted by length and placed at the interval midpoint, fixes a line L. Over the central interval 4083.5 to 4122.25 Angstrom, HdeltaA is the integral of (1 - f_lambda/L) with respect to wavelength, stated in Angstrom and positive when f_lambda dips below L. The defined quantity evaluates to 4.5 Angstrom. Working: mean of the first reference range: 76.2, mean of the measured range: 65.6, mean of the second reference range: 72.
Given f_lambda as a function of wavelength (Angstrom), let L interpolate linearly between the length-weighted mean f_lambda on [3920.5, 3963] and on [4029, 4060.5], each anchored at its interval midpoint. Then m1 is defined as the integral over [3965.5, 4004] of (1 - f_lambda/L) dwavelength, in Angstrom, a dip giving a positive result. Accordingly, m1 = 4.3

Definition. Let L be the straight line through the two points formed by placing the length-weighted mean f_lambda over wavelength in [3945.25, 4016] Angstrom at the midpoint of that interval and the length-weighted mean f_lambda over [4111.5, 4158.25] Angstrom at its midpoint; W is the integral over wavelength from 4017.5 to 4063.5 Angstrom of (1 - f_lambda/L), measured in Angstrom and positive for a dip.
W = -4.2 Angstrom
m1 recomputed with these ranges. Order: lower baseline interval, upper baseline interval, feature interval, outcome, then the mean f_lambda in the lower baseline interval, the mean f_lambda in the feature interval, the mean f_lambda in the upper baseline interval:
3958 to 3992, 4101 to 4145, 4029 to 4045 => -2.9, 63.3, 77.8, 69.1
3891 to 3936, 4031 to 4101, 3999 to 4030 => -1.6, 72.5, 77.1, 73.8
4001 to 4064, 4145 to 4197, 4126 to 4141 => 0.1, 77.2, 72.6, 71.6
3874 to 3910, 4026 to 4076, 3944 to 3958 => -1.2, 67.2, 77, 76.8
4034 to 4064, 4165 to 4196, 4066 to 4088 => 0.4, 77.5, 74.6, 71.1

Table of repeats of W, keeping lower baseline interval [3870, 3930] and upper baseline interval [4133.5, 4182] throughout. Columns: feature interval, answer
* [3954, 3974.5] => 3.3 Angstrom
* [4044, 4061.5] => -1.3 Angstrom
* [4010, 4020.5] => -0.8 Angstrom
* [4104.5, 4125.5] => 1.6 Angstrom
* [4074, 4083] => -0.2 Angstrom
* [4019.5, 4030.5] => -0.7 Angstrom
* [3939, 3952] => -1.1 Angstrom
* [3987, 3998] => -0.4 Angstrom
